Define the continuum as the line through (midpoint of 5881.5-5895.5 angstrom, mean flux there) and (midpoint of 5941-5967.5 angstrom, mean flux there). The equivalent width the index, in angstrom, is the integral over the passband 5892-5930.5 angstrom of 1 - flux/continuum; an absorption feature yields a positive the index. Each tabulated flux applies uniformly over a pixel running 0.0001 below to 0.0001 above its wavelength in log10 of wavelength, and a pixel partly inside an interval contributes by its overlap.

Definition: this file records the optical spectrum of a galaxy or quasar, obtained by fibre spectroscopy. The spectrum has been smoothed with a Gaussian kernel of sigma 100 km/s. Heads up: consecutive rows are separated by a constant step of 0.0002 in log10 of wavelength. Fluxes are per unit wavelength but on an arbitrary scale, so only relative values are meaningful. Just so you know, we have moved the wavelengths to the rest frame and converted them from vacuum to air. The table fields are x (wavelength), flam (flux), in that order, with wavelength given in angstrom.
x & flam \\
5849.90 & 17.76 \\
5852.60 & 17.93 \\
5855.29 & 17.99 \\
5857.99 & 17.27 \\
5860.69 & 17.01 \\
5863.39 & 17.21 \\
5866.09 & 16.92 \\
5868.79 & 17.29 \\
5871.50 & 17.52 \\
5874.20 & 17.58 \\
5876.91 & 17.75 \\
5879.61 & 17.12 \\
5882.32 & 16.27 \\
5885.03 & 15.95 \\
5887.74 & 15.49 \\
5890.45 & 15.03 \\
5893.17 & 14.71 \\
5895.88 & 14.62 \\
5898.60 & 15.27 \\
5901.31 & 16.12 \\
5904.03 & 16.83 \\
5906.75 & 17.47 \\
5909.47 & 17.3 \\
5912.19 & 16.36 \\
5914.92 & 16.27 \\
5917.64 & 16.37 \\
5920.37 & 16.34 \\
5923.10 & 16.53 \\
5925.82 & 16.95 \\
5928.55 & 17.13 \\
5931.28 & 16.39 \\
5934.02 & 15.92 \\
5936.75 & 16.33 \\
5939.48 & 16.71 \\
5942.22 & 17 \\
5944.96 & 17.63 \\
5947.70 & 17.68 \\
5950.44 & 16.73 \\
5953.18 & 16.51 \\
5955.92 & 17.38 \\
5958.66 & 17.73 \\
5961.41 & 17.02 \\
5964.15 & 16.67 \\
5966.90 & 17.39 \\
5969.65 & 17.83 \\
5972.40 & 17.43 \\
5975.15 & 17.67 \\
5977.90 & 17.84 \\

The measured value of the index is -0.7 angstrom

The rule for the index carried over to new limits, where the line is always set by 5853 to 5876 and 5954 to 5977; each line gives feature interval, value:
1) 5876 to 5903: 2.4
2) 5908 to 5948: 1.6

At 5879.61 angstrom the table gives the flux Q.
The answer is 17.12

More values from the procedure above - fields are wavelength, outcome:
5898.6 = 15.27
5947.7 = 17.68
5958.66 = 17.73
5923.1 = 16.53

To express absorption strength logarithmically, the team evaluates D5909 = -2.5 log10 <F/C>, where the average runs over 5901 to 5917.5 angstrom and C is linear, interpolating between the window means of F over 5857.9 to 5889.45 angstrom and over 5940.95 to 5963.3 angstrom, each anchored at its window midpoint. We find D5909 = 0.02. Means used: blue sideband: 16.9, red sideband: 17.2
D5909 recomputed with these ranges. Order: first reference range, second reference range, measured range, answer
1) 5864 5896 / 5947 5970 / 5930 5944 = 0.03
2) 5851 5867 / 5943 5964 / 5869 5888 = 0.03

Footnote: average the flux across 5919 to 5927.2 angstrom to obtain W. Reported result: 16.6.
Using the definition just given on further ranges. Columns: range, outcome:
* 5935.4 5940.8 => 16.5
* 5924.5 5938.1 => 16.5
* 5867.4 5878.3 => 17.5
